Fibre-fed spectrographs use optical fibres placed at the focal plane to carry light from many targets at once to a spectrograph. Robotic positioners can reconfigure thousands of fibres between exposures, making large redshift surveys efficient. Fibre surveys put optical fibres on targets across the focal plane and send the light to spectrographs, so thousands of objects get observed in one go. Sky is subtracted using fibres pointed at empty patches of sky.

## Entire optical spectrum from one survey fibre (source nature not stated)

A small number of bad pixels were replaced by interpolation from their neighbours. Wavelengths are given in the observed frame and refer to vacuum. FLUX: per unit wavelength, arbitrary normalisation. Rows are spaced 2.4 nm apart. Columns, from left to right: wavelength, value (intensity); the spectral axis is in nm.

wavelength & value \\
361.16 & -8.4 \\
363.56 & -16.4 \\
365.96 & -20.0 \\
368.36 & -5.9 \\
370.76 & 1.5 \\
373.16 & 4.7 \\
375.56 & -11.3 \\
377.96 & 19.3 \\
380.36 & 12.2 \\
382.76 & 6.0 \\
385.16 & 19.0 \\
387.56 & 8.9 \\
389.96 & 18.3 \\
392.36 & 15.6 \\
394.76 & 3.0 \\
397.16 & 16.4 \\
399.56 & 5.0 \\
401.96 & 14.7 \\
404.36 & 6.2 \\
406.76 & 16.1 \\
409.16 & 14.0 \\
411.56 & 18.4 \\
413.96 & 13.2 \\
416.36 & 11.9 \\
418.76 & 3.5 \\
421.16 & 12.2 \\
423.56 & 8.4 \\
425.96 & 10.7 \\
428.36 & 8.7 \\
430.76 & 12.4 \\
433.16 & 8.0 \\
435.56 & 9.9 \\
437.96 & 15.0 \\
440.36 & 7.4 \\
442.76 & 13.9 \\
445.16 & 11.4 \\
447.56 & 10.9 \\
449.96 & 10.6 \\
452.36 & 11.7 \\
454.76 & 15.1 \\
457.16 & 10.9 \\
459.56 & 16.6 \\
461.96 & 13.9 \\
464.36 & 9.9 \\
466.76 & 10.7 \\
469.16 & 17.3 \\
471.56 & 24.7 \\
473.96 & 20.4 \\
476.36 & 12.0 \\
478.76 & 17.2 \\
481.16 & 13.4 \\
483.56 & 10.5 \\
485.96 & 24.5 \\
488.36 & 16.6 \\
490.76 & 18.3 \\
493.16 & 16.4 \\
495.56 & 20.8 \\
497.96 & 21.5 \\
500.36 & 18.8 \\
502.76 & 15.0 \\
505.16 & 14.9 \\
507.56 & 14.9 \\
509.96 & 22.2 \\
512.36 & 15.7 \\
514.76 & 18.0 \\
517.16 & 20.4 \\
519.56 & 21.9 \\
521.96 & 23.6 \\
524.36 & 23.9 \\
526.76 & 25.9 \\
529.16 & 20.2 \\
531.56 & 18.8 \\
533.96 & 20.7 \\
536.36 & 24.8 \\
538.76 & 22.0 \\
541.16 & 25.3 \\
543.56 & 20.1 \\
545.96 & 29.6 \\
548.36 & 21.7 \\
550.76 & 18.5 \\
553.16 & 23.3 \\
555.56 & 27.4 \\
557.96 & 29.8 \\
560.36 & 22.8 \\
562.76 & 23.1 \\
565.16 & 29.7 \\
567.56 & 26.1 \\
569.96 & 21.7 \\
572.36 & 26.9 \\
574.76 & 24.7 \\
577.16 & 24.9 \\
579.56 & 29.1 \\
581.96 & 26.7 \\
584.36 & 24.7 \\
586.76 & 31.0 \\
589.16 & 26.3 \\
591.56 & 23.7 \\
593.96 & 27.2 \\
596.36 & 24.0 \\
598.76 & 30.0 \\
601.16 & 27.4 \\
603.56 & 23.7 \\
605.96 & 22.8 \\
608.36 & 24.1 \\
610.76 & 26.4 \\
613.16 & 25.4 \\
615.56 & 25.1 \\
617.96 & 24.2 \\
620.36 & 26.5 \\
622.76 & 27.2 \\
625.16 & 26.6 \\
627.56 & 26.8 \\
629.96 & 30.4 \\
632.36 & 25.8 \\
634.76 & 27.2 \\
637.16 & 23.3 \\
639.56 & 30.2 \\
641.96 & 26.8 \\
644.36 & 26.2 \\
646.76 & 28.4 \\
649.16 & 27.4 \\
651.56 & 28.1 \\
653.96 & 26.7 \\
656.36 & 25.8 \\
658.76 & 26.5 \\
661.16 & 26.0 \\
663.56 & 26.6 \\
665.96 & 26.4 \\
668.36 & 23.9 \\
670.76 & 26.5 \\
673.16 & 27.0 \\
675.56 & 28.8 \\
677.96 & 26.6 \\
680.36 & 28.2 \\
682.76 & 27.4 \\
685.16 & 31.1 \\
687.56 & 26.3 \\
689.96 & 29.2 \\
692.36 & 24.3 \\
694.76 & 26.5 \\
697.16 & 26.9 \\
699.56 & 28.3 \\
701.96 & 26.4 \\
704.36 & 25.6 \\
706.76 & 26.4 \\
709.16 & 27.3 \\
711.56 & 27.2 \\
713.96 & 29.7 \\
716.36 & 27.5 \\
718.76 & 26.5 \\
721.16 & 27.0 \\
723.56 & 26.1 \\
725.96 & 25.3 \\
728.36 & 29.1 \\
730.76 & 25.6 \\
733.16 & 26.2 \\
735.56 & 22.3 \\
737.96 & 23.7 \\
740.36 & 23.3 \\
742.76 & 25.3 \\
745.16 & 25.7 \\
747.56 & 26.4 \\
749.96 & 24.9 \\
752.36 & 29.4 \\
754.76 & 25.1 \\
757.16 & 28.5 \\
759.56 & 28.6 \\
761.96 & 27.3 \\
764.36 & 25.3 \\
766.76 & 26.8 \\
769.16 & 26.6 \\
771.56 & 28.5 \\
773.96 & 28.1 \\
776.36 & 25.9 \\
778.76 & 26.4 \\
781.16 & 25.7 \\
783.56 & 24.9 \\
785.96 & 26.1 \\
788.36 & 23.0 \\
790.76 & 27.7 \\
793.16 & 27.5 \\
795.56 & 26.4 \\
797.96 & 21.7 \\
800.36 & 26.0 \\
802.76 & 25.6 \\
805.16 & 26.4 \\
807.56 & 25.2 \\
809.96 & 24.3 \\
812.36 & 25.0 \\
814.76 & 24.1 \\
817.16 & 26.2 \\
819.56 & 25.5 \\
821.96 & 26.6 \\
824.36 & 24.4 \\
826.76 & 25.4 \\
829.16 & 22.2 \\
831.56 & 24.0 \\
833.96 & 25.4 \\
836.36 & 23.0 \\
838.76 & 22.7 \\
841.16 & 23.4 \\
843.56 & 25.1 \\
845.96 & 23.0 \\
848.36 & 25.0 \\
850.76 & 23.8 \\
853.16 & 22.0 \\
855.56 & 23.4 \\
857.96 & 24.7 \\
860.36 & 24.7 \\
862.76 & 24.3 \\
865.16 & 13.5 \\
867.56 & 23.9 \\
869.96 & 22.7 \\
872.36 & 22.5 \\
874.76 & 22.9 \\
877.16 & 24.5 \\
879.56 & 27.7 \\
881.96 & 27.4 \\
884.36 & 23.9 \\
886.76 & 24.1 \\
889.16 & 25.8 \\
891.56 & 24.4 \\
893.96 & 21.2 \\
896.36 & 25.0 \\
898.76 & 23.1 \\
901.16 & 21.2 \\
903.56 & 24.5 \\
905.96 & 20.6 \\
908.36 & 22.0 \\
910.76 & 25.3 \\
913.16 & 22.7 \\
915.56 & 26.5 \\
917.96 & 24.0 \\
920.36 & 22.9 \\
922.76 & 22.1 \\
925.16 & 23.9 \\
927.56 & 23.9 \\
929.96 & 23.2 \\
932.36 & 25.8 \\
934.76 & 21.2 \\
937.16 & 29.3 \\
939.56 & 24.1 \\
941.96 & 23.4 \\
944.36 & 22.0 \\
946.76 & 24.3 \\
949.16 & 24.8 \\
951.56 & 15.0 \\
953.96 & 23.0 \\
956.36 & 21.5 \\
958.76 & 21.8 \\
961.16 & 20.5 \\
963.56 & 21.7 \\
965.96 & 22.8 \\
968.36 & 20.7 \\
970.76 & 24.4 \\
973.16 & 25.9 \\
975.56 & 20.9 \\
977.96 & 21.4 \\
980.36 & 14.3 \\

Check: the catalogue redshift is 0.174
